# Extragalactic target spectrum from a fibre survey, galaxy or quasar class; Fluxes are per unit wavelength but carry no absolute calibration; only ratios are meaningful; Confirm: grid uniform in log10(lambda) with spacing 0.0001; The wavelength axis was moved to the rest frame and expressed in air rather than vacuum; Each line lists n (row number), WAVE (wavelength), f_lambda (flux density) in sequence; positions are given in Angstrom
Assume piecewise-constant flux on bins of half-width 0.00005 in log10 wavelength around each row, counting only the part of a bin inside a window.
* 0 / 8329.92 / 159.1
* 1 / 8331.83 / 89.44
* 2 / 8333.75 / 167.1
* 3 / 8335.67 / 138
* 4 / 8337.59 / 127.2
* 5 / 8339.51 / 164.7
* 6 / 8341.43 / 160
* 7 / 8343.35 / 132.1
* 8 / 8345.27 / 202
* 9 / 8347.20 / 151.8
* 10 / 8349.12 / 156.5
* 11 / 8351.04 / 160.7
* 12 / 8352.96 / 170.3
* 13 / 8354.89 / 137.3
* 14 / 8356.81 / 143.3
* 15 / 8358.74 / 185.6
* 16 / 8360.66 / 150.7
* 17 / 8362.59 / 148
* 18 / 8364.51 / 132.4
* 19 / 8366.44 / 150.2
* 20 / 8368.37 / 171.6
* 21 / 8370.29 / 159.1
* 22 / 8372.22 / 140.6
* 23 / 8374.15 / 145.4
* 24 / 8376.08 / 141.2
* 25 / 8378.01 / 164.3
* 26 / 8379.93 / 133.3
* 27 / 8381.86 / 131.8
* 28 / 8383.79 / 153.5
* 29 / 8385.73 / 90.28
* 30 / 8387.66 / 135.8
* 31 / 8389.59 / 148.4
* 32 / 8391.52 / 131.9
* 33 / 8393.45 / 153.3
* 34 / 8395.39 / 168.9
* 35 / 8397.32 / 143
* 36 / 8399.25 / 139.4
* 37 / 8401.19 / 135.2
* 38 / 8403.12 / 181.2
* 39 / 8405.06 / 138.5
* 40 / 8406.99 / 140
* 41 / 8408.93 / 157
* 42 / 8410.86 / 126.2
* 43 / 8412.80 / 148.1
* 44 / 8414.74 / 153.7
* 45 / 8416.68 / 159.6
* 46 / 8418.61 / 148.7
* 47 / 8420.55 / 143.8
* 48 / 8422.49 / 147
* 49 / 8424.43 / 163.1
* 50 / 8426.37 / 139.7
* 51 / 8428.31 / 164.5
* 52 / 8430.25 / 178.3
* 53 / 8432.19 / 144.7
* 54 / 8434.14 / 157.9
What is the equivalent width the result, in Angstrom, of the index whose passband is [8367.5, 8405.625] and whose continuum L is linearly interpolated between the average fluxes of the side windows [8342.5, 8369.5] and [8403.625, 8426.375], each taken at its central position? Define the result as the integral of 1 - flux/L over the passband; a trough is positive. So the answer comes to 1.73 Angstrom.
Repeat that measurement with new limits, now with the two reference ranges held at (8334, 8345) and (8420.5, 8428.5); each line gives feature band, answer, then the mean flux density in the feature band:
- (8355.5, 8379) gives -0.4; 152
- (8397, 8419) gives 0.5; 148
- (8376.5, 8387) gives 1.1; 135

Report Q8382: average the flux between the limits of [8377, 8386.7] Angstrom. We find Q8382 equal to 135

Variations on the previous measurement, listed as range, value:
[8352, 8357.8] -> 150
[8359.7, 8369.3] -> 150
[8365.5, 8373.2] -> 155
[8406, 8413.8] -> 143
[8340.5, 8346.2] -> 165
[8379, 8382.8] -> 133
